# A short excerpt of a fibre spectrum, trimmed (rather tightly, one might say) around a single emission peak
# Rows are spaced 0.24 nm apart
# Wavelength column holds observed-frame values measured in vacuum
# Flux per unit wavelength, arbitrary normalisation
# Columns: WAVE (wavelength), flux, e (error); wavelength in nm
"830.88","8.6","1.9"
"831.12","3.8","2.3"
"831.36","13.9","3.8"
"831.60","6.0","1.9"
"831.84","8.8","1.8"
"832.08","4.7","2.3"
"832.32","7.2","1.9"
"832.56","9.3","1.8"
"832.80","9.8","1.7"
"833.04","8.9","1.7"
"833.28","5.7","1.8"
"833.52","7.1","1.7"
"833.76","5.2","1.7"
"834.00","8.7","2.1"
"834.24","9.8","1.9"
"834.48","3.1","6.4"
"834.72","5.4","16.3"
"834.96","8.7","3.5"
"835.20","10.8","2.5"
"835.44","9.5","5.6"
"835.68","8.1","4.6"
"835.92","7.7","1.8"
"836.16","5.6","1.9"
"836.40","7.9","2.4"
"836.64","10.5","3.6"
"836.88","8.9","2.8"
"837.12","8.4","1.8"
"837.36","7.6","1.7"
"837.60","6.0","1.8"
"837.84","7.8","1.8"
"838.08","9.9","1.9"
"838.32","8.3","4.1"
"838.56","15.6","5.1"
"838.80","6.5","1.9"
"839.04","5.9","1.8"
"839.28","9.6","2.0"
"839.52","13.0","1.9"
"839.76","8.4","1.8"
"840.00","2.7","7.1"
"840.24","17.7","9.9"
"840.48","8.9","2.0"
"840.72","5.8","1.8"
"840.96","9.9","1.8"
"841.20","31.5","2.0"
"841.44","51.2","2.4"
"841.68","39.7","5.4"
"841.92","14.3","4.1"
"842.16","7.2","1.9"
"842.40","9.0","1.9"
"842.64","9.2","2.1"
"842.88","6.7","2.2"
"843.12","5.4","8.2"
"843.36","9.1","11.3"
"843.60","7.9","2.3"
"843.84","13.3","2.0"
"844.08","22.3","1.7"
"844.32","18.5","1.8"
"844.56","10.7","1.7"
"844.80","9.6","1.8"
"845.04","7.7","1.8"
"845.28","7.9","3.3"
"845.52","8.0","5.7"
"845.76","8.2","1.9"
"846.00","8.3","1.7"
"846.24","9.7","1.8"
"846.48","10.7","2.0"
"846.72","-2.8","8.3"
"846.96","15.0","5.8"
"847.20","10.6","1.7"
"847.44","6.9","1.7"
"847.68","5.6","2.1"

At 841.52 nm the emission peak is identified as H-alpha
